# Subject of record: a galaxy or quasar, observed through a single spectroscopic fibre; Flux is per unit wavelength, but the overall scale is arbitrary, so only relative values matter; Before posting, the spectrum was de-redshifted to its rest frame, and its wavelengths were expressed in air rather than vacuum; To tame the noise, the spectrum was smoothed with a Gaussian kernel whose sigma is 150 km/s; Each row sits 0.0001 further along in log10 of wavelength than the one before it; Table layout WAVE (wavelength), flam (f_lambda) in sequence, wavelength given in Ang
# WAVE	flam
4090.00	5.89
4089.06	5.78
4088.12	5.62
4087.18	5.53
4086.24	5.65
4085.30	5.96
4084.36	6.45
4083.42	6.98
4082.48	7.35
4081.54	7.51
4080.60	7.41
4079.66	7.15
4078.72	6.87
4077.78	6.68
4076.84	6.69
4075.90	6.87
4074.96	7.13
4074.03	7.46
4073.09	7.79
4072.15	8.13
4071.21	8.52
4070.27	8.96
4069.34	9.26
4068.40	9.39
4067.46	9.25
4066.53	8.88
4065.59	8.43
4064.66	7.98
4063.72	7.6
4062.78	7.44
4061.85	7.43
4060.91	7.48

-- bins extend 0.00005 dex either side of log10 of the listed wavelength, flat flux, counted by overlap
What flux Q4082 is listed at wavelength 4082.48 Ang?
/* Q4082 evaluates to 7.35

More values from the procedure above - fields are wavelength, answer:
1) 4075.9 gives 6.87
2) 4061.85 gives 7.43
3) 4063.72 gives 7.6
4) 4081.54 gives 7.51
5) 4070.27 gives 8.96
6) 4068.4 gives 9.39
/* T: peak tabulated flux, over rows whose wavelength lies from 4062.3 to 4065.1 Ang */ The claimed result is 7.98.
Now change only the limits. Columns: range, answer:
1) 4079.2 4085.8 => 7.51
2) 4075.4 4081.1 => 7.41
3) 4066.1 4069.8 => 9.39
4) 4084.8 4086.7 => 5.96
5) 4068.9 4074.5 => 9.26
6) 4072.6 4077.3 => 7.79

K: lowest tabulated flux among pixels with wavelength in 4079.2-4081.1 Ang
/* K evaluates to 7.15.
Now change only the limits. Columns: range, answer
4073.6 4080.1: 6.68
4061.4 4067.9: 7.43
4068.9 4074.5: 7.46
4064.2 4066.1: 7.98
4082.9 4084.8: 6.45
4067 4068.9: 9.25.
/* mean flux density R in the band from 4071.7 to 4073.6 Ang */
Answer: 7.93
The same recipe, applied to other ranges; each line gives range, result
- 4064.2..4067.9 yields 8.65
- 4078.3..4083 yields 7.26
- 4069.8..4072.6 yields 8.55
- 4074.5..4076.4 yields 6.98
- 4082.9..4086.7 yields 6.28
